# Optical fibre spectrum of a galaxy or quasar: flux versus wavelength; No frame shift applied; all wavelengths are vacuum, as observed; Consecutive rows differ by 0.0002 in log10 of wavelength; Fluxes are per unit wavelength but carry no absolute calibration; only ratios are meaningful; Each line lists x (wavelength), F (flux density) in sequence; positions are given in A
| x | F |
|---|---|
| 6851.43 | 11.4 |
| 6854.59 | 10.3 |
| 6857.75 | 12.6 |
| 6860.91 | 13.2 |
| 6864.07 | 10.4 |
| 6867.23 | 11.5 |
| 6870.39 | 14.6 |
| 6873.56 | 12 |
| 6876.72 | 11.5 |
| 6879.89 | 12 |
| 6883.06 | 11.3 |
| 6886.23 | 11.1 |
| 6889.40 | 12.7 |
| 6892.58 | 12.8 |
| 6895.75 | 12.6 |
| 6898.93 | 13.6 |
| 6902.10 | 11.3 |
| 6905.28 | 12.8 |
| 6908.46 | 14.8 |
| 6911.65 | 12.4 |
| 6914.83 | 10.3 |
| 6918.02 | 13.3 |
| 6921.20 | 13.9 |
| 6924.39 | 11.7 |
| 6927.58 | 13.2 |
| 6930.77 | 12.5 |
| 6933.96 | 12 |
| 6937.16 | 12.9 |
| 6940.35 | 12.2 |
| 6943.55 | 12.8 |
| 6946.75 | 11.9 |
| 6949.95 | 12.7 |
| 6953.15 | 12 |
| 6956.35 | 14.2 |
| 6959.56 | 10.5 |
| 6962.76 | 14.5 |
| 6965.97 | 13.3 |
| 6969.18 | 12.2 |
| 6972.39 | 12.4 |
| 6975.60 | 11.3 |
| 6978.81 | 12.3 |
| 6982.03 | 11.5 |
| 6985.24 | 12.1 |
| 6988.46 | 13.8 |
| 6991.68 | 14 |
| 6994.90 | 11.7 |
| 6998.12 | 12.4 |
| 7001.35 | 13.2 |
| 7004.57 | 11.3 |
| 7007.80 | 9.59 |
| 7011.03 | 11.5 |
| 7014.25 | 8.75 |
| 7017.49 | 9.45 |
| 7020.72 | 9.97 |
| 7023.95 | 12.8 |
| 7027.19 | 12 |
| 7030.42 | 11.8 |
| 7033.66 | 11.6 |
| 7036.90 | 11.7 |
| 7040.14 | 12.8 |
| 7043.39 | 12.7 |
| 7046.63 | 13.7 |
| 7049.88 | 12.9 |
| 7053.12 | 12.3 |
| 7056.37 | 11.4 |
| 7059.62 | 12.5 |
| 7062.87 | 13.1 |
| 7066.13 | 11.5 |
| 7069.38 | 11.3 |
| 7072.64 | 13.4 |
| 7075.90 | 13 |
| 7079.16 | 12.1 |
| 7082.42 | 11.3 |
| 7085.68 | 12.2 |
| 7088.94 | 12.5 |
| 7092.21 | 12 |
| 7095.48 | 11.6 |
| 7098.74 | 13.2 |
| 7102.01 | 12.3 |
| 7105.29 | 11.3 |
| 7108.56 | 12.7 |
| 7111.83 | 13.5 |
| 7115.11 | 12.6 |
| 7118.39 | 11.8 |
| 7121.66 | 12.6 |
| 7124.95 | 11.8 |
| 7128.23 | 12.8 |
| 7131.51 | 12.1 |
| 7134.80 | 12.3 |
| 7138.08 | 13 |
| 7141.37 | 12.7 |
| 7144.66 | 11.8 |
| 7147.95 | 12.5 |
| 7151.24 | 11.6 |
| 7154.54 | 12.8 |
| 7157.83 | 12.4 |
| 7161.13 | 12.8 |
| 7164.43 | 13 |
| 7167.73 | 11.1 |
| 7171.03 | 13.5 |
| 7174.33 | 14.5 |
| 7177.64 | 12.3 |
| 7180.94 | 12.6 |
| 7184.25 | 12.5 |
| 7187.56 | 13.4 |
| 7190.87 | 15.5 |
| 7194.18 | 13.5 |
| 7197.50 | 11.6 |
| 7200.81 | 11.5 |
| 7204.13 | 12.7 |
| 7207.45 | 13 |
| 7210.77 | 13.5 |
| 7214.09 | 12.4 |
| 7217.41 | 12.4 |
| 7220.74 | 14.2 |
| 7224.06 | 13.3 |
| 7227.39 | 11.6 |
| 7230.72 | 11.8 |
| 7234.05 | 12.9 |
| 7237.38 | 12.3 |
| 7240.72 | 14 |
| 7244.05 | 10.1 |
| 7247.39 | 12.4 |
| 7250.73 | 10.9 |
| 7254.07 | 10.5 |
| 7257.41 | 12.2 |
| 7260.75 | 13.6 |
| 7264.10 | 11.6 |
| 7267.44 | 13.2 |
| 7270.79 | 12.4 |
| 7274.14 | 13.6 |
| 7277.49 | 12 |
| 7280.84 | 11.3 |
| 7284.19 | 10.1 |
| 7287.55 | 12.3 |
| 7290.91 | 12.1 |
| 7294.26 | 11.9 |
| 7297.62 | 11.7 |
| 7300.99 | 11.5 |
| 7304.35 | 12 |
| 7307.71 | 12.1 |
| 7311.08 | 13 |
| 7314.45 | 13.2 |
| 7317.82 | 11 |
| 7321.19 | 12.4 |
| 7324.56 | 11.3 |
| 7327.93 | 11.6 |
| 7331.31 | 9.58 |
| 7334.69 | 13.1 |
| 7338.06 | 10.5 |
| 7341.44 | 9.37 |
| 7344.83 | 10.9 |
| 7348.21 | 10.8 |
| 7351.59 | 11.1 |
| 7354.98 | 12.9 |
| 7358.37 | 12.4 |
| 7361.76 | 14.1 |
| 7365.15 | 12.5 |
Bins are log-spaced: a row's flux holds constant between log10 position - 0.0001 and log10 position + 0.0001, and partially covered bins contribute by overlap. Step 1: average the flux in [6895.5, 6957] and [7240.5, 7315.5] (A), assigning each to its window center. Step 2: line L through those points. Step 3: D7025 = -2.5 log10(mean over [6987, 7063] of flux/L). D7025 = 0.05 mag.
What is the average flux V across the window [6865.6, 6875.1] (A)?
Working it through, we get 12.7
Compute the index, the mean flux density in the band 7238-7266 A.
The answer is 11.9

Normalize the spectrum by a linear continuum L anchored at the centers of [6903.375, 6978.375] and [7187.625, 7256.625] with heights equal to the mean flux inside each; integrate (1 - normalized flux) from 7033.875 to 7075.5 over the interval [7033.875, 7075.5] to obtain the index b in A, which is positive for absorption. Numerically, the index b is 0.4 A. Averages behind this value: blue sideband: 12.6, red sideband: 12.5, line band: 12.4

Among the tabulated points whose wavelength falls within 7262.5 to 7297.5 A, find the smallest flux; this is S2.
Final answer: 10.1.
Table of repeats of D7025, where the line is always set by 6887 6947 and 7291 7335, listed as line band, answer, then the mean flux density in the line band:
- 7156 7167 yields -0.04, 12.6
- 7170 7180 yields -0.11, 13.4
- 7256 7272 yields -0.06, 12.6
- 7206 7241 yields -0.07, 12.8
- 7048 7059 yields 0.01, 12.3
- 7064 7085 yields 0.02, 12.1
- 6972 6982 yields 0.06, 11.9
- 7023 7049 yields 0.00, 12.4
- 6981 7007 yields 0.00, 12.4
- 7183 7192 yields -0.14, 13.8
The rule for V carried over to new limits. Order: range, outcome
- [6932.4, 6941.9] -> 12.4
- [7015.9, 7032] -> 11.2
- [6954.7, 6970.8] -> 12.9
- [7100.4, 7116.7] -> 12.5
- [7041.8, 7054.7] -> 12.9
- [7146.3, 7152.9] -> 12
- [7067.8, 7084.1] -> 12.2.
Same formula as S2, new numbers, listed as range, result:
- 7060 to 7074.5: 11.3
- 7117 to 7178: 11.1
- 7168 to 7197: 12.3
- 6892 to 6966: 10.3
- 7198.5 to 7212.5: 11.5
